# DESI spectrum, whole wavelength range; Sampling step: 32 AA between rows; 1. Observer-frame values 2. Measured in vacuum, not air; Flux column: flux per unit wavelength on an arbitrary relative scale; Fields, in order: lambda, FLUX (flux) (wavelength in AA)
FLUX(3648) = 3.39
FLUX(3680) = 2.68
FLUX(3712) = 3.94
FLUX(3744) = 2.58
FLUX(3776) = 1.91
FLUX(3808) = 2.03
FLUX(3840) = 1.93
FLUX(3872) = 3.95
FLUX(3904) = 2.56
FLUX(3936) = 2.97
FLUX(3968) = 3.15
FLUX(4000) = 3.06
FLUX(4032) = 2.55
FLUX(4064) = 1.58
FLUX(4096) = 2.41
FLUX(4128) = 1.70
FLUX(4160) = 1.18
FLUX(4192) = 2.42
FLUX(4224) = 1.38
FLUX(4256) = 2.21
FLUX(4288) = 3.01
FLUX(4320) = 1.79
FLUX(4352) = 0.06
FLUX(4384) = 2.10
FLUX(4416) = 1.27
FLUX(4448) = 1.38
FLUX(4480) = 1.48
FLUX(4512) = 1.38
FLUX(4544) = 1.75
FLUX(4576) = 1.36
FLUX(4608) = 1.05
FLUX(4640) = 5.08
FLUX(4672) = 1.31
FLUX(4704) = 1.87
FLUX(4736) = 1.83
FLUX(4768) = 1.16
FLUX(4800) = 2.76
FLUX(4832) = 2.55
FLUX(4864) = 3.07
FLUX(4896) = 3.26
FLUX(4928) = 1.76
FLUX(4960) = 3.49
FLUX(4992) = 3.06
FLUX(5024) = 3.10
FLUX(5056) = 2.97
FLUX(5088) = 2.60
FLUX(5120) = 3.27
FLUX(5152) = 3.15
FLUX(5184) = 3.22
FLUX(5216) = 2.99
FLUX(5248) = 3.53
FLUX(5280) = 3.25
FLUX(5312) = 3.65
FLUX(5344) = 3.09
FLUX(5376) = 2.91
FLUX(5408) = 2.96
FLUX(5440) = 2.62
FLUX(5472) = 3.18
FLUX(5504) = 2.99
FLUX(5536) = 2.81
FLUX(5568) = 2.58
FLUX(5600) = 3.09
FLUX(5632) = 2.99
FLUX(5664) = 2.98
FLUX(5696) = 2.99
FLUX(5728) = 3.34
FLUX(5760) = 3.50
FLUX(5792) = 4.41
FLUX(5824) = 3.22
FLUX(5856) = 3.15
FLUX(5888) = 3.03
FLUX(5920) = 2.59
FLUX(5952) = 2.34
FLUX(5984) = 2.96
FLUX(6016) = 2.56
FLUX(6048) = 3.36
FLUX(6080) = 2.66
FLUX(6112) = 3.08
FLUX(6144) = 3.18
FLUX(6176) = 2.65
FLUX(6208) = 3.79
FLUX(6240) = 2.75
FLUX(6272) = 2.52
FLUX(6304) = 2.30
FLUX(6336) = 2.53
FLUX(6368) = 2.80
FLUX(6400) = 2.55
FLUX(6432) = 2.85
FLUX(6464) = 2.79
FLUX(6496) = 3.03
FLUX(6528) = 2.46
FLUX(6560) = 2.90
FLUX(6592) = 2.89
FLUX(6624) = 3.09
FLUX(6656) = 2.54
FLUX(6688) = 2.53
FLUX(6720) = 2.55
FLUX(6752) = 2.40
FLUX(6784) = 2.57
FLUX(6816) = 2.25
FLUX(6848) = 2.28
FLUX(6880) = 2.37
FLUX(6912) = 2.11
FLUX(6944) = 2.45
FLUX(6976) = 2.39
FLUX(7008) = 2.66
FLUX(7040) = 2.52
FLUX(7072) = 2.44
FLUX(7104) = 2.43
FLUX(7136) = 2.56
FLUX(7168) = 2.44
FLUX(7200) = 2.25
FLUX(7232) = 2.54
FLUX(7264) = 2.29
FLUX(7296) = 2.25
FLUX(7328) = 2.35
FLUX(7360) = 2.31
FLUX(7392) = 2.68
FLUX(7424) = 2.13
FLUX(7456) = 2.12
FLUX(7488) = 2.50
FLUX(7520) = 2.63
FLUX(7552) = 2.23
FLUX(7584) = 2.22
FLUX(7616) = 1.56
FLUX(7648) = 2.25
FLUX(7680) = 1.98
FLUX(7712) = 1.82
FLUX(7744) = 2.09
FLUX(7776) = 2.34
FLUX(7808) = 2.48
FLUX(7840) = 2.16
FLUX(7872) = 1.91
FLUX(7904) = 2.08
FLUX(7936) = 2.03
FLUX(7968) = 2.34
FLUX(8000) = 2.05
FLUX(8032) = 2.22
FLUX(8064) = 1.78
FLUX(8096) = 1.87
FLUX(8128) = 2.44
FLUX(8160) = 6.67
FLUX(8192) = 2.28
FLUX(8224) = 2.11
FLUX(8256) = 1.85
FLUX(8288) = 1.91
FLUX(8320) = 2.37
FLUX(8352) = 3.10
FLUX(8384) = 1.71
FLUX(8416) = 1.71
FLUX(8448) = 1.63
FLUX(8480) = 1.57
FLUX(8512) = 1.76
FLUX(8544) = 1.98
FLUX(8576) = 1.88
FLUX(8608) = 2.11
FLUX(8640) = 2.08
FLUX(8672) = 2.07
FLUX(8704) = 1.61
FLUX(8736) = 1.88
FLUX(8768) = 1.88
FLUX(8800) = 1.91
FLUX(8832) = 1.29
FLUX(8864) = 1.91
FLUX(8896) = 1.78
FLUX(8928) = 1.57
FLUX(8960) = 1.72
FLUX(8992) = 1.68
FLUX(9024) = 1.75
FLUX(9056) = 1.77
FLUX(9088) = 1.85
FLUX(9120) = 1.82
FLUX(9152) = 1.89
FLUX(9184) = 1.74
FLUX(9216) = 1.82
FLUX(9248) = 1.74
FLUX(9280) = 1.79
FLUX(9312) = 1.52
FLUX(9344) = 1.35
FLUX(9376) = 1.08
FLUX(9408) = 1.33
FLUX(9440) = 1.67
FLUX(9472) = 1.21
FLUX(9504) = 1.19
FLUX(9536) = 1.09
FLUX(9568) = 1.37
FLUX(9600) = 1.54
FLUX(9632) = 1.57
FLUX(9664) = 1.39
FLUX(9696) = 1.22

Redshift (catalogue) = 0.241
